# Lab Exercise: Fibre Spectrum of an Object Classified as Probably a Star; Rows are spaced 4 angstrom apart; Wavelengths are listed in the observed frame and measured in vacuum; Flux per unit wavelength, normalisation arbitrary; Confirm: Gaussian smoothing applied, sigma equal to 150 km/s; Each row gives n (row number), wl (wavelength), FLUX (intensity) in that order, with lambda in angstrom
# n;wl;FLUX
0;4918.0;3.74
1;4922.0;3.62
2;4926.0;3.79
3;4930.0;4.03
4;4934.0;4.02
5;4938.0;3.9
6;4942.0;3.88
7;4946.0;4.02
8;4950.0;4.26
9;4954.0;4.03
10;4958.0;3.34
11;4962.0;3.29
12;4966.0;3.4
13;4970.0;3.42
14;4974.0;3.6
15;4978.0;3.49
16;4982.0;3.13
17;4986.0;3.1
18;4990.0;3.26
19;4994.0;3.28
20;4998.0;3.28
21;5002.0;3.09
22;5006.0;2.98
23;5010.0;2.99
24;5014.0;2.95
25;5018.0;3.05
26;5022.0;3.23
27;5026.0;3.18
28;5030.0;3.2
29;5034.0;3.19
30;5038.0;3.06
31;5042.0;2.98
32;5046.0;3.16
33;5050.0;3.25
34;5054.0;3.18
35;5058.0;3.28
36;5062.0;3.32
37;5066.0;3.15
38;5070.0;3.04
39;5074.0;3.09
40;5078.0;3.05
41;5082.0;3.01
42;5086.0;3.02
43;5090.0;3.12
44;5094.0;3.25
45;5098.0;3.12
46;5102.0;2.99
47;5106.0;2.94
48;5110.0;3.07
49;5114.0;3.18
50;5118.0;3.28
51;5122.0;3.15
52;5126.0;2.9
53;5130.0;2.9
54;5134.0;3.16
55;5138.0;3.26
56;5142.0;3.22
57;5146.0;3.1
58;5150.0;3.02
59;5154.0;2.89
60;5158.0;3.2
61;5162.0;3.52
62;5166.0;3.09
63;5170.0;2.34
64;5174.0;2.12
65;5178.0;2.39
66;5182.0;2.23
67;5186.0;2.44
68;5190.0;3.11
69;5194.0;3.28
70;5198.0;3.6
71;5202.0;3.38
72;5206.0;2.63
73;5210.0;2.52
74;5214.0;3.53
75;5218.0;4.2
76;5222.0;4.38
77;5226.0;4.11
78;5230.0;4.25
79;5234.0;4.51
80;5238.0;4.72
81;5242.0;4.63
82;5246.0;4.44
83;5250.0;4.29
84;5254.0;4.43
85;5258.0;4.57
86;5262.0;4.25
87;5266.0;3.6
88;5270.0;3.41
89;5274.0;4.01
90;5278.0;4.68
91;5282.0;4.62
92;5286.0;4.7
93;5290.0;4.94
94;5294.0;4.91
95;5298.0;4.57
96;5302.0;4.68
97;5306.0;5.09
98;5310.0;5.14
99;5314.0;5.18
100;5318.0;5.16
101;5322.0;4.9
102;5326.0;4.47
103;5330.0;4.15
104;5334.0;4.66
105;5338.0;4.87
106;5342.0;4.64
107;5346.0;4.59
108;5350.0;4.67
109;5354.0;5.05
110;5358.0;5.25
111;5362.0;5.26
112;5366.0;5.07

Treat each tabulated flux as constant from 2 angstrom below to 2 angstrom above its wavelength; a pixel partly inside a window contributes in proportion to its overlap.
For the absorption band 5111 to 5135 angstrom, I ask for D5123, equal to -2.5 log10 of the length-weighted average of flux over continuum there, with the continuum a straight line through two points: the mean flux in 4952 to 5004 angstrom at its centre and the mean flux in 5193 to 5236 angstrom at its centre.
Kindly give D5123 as 0.152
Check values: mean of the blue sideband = 3.36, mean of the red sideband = 3.68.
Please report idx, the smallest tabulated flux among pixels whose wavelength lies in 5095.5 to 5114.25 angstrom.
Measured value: 2.94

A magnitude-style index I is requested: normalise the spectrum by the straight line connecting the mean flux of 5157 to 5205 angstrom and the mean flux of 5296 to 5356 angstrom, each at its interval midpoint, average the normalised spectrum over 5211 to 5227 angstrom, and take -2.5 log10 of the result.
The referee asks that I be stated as -0.17 mag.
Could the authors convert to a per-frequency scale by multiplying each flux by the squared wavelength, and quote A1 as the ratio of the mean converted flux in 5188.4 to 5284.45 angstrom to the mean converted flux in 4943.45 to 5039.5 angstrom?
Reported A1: 1.31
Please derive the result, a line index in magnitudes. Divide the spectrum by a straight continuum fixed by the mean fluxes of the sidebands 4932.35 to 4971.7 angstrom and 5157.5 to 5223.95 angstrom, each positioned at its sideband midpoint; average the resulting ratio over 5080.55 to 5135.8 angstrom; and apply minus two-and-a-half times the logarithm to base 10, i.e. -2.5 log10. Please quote 0.07 mag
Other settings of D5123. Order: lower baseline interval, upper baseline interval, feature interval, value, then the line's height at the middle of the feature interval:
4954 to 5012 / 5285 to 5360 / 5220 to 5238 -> 0.01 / 4.4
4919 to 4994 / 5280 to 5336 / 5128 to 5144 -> 0.33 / 4.23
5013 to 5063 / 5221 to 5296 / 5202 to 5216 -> 0.36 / 4.11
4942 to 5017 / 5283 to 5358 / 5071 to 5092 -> 0.24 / 3.82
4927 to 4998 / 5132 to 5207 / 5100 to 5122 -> 0.01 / 3.14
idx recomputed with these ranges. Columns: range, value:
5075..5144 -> 2.9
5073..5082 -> 3.01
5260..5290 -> 3.41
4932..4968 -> 3.29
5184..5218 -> 2.44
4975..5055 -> 2.95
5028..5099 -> 2.98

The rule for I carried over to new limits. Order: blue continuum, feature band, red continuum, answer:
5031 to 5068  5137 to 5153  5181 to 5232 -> 0.058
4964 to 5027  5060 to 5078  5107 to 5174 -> -0.003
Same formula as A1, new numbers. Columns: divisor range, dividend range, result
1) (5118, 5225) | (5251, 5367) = 1.60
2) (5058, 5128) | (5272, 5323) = 1.68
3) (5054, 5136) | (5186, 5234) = 1.19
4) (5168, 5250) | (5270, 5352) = 1.41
